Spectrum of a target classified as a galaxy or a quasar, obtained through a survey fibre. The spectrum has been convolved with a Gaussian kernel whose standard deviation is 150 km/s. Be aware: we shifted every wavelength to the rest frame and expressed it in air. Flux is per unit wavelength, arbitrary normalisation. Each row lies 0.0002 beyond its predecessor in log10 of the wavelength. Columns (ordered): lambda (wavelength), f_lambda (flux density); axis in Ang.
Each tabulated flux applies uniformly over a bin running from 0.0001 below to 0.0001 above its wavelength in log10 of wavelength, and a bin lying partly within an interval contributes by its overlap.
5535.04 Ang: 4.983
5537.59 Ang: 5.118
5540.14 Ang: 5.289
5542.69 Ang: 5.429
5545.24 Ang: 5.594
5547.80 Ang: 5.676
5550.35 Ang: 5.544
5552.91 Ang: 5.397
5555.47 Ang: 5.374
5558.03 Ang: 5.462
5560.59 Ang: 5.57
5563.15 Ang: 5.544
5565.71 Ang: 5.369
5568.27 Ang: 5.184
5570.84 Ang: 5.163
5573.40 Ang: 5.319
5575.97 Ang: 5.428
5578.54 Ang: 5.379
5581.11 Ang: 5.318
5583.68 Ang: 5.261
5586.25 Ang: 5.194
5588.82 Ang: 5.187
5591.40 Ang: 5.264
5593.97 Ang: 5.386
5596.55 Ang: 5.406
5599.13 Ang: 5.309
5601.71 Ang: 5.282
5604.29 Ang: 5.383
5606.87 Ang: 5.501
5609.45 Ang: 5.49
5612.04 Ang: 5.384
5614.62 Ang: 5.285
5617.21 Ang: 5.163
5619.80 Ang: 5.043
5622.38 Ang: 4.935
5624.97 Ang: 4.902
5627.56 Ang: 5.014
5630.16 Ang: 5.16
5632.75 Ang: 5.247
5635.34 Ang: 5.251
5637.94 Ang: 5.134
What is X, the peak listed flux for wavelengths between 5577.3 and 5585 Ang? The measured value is 5.379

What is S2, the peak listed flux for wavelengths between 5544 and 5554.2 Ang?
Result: 5.676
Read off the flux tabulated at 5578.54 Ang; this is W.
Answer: 5.379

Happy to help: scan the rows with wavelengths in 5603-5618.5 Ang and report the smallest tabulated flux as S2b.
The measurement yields 5.163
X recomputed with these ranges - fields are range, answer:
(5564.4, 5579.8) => 5.428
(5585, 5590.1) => 5.194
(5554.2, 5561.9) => 5.57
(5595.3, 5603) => 5.406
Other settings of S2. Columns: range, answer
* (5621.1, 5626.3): 4.935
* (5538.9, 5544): 5.429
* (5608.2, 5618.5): 5.49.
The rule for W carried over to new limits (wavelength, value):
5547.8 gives 5.676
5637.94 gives 5.134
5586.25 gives 5.194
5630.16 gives 5.16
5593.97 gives 5.386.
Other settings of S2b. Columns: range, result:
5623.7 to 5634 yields 4.902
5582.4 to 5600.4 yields 5.187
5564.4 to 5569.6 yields 5.184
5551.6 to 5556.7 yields 5.374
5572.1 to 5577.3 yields 5.319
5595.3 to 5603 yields 5.282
